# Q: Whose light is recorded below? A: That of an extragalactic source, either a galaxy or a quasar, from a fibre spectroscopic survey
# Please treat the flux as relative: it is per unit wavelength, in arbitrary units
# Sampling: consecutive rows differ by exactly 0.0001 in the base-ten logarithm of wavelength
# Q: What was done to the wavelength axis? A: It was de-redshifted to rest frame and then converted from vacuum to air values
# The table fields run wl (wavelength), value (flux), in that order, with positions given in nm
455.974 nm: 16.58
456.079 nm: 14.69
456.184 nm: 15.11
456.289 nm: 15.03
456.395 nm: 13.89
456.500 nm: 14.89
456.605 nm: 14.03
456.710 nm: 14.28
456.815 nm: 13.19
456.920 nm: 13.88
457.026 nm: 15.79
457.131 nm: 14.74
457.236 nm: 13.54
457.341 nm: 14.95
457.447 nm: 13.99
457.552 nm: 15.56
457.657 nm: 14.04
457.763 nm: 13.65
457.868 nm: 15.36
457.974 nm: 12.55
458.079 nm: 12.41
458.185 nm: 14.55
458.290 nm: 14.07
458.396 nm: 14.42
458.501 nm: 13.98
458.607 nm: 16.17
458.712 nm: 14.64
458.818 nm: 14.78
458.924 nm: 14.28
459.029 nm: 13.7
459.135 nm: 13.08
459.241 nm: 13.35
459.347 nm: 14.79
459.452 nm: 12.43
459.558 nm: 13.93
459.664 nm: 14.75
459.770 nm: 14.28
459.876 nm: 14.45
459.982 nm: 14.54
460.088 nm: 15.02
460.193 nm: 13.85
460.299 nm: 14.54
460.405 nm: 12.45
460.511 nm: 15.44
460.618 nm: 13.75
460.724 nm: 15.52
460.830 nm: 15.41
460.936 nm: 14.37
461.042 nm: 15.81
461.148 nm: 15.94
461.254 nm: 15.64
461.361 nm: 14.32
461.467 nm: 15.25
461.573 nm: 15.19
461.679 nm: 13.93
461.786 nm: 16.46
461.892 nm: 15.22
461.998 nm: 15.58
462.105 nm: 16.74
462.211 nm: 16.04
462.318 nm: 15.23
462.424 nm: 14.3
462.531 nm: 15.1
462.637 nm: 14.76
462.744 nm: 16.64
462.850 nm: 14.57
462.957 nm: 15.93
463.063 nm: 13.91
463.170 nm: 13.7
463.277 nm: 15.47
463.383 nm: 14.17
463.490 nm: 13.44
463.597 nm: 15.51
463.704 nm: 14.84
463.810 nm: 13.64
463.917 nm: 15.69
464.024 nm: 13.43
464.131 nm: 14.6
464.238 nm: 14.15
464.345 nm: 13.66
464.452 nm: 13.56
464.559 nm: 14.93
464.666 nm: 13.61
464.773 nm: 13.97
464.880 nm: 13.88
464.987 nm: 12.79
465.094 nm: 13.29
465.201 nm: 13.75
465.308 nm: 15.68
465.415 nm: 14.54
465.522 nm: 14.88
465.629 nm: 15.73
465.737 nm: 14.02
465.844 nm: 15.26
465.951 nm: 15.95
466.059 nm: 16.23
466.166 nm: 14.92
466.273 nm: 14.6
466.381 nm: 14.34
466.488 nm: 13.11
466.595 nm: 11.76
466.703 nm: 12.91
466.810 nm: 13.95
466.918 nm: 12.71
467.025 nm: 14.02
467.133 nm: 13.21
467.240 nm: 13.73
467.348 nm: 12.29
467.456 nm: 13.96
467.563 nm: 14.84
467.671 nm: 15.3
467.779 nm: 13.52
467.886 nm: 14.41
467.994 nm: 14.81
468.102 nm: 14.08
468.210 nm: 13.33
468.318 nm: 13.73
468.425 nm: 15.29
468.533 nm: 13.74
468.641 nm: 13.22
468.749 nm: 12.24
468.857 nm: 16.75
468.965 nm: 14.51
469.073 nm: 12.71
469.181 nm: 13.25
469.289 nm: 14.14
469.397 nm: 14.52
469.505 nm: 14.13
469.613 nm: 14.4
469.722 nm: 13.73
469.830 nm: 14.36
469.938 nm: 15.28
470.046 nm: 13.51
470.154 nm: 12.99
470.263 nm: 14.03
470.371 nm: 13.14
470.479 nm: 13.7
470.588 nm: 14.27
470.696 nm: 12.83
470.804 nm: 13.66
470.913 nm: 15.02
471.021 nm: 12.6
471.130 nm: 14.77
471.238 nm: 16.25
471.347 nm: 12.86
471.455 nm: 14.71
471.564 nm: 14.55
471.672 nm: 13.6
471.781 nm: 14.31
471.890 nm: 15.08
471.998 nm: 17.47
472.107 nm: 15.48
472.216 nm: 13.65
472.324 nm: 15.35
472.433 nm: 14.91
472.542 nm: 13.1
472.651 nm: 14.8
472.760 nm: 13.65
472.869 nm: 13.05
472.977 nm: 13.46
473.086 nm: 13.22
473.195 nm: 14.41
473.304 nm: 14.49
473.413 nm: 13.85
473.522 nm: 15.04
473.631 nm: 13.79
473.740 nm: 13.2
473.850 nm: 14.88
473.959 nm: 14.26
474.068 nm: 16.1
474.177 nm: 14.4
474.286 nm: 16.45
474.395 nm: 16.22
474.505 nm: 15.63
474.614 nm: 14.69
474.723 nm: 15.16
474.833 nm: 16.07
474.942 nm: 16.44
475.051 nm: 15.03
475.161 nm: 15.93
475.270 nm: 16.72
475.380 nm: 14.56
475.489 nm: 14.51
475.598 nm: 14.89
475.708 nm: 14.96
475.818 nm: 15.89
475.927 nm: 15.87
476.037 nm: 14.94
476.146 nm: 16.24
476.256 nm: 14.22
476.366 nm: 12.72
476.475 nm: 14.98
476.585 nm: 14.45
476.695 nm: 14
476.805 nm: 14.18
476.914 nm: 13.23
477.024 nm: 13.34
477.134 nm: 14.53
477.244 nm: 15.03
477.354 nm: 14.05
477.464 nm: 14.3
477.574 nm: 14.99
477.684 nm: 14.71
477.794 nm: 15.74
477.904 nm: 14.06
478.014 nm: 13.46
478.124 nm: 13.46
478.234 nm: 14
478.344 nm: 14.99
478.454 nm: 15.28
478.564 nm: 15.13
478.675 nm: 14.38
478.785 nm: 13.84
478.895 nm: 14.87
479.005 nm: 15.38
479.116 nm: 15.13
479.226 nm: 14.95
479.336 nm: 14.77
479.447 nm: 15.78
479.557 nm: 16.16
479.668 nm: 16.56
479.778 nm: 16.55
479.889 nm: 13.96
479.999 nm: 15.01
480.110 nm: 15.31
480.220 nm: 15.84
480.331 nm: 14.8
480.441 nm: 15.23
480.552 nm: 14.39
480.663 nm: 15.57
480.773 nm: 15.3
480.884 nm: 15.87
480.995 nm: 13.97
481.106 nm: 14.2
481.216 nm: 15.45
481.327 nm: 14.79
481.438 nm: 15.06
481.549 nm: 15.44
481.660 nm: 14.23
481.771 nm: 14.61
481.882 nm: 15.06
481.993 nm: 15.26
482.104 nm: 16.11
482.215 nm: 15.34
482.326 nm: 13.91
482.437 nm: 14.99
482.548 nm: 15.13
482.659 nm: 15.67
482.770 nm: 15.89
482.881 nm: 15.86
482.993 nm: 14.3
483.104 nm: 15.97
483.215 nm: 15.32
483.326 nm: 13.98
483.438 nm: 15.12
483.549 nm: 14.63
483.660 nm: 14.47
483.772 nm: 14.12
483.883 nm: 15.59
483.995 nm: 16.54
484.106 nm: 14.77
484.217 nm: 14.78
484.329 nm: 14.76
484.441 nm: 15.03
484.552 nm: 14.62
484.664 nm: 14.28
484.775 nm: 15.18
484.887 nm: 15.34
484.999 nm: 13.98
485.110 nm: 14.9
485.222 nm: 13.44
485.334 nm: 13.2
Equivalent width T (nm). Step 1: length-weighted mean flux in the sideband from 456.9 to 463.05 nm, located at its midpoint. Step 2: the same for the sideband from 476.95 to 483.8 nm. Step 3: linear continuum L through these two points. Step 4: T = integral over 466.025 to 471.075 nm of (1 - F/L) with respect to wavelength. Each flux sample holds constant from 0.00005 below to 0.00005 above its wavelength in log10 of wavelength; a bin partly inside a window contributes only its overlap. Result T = 0.296 nm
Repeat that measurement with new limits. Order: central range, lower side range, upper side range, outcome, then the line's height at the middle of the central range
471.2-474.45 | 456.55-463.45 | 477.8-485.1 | 0.06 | 14.8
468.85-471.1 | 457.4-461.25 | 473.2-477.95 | 0.11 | 14.7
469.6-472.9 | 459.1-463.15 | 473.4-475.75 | 0.18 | 15.1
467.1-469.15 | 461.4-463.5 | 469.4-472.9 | 0.08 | 14.5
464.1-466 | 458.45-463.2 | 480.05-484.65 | 0.06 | 14.8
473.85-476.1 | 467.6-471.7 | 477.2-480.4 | -0.13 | 14.6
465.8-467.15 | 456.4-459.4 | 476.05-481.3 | 0.03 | 14.5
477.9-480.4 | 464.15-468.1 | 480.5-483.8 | -0.02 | 14.8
